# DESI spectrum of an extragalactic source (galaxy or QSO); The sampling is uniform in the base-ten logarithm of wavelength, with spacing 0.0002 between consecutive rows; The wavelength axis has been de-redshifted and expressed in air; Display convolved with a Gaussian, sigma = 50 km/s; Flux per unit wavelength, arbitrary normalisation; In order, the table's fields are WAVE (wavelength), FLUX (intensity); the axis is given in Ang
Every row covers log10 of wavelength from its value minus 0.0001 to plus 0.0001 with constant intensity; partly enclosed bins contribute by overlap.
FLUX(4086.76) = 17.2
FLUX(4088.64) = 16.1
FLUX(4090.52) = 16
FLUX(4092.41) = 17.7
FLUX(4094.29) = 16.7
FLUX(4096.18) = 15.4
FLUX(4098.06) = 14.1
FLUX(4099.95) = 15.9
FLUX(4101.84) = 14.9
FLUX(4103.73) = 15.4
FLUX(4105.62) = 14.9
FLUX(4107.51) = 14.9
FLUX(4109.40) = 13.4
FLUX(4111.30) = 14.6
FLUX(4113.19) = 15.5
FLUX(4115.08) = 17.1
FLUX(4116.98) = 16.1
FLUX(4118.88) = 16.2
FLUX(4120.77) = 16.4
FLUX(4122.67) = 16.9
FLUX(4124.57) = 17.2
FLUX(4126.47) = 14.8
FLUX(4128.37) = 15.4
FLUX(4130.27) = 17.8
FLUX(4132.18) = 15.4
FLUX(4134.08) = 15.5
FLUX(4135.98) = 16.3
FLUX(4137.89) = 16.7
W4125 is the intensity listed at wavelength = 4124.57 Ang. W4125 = 17.2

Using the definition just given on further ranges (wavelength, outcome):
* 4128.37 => 15.4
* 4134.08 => 15.5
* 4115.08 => 17.1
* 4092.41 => 17.7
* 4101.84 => 14.9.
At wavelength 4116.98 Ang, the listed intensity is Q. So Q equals 16.1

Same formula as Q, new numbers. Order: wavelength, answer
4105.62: 14.9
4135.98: 16.3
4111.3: 14.6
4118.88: 16.2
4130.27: 17.8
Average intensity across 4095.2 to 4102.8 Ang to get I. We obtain 15.1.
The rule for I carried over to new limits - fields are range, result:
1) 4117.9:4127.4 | 16.3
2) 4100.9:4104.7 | 15.1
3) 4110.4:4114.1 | 15.1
